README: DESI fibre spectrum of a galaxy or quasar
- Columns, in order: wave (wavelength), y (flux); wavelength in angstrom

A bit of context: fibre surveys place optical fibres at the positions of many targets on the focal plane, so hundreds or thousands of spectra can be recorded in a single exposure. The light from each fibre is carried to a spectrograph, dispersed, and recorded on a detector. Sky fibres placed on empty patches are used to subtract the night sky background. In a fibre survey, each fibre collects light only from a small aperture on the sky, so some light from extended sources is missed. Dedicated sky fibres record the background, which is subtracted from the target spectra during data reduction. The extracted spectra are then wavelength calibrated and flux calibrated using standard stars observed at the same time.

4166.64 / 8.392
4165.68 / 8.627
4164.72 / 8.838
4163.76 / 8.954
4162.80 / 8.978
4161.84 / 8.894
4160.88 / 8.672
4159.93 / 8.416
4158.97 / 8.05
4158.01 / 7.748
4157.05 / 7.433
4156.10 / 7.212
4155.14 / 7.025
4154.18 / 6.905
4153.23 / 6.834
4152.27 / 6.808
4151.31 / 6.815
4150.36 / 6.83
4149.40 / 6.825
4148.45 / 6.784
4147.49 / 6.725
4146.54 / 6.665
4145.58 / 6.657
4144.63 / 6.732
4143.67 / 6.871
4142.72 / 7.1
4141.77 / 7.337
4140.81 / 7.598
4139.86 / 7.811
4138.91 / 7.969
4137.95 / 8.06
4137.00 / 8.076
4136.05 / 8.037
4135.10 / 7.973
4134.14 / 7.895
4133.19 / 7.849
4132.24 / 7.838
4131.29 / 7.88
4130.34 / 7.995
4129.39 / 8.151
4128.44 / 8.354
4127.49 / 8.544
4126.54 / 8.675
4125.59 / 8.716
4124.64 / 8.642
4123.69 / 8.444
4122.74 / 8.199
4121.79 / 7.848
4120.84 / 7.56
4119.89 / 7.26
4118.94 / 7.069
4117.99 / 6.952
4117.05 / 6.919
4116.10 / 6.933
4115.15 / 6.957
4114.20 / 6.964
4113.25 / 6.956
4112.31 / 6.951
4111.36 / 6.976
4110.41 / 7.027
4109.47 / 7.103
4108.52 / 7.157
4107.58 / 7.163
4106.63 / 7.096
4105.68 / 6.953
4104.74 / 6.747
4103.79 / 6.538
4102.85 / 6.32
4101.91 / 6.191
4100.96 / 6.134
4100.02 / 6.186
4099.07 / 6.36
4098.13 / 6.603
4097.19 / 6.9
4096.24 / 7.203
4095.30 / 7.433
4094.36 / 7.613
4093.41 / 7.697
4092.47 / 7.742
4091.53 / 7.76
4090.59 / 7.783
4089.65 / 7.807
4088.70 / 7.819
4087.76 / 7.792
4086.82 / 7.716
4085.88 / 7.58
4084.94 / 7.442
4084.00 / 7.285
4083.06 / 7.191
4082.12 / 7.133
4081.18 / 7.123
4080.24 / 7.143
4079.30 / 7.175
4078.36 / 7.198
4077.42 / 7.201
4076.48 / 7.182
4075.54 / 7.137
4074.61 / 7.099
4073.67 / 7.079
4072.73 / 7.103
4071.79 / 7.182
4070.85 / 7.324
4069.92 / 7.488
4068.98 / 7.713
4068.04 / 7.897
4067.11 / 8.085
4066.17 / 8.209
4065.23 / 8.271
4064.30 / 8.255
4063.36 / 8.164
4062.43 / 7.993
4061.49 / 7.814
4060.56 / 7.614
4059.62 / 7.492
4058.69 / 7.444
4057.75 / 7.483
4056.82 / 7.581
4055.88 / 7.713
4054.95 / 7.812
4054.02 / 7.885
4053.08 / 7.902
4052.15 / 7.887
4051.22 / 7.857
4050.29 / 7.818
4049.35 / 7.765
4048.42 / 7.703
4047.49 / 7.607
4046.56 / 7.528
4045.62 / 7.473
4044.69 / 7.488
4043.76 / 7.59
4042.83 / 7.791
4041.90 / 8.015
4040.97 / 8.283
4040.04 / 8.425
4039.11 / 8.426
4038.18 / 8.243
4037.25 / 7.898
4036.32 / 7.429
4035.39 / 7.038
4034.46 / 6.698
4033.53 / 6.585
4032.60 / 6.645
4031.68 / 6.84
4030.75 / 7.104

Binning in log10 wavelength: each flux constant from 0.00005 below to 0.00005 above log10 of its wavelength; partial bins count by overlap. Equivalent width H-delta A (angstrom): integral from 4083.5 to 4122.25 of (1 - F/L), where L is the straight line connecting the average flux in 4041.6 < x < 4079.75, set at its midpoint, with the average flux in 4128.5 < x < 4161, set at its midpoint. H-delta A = 2.11 angstrom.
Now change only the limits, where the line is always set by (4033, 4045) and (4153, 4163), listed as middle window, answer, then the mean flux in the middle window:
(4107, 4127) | 0.8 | 7.45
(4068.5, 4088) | 1.1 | 7.29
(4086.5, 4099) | 0.4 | 7.49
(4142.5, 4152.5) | 1.3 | 6.79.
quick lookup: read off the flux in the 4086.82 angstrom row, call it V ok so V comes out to 7.716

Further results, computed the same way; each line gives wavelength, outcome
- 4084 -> 7.285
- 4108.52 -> 7.157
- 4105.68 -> 6.953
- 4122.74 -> 8.199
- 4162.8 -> 8.978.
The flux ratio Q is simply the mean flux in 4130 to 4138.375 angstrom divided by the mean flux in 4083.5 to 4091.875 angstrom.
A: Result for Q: 1.04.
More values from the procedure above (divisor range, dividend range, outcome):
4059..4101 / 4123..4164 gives 1.04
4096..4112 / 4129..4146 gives 1.14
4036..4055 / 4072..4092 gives 0.94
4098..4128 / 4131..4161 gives 1.03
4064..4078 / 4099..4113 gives 0.89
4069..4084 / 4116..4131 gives 1.10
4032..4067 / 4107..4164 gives 0.98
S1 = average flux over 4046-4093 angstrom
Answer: 7.6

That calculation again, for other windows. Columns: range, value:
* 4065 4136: 7.41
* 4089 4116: 7.01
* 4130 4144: 7.76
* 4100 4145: 7.45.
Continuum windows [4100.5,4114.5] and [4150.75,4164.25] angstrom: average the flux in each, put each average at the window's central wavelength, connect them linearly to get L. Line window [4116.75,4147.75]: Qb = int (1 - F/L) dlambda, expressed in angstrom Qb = -1.9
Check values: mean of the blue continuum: 6.82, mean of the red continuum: 7.76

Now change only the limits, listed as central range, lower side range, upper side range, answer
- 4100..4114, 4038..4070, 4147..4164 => 1.6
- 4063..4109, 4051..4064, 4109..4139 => 2.7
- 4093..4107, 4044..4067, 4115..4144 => 1.8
